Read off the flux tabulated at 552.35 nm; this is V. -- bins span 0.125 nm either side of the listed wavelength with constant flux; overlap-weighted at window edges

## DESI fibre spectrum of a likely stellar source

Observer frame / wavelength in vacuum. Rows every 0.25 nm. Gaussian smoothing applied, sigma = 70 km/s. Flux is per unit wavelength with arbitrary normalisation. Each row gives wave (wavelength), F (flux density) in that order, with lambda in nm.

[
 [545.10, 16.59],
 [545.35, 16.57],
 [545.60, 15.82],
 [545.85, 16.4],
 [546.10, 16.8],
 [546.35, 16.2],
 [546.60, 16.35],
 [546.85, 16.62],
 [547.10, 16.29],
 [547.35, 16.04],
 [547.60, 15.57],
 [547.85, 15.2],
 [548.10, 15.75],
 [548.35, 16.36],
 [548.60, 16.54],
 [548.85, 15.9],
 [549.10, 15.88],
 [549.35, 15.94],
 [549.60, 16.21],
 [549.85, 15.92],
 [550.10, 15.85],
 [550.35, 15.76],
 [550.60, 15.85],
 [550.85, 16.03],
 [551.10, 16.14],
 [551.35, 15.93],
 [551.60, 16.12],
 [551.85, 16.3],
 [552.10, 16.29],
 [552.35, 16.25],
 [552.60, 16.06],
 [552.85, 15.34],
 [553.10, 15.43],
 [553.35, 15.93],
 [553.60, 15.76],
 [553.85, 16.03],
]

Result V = 16.25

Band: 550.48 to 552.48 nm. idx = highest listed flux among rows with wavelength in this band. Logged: 16.3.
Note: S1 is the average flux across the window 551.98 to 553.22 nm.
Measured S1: 15.9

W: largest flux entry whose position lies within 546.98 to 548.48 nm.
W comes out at 16.36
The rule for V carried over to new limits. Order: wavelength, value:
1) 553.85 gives 16.03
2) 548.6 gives 16.54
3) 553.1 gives 15.43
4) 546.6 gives 16.35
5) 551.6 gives 16.12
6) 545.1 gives 16.59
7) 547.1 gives 16.29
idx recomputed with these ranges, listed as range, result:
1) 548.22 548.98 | 16.54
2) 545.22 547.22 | 16.8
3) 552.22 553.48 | 16.25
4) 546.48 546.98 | 16.62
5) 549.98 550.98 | 16.03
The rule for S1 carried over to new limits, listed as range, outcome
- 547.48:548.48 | 15.7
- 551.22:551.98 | 16.1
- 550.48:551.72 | 16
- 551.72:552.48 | 16.3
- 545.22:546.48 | 16.4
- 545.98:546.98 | 16.5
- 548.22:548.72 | 16.4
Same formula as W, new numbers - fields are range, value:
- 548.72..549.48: 15.94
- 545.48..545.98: 16.4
